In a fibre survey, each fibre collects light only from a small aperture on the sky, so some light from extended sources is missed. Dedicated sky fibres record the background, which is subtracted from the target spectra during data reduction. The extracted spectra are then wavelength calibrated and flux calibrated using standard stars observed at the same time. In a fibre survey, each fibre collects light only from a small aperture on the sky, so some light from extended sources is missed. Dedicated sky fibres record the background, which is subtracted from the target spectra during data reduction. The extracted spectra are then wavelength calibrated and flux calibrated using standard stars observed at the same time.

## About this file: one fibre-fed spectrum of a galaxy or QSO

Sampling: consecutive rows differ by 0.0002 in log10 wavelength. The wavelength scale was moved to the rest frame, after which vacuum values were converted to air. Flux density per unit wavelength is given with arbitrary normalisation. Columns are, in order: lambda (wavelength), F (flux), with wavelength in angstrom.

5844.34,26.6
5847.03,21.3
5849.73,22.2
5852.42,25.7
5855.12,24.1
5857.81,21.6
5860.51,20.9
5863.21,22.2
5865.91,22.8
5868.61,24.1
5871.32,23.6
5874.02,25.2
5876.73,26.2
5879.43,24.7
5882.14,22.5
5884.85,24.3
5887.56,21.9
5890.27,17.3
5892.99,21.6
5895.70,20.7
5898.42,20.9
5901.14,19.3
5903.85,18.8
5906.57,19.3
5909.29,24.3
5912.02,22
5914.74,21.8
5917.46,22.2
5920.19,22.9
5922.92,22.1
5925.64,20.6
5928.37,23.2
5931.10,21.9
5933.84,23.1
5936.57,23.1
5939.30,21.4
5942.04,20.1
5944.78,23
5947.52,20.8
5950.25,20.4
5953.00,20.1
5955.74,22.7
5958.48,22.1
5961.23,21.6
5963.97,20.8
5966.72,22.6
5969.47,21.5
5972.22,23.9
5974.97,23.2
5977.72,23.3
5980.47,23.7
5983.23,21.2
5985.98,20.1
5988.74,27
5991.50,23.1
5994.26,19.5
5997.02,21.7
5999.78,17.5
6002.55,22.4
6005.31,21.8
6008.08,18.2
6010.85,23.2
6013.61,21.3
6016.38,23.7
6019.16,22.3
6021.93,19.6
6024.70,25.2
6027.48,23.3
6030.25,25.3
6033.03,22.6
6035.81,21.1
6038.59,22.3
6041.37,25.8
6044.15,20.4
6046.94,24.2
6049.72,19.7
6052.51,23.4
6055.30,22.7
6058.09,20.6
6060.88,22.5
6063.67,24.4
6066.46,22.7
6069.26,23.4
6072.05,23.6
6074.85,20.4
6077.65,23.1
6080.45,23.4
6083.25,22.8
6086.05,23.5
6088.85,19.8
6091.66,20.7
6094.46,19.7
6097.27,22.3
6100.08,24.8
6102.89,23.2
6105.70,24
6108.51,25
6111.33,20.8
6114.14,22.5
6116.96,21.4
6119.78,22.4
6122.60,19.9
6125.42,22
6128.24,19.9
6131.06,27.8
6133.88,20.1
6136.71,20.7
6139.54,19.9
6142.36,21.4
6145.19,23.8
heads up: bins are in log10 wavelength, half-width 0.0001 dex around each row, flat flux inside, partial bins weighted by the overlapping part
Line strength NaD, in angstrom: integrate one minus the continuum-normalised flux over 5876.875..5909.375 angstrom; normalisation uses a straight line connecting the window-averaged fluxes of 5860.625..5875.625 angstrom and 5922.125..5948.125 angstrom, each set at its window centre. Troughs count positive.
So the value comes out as 2.1 angstrom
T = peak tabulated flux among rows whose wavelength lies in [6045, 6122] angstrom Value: 25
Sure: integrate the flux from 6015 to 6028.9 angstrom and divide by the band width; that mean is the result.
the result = 22.8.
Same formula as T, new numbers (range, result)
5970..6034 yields 27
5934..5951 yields 23.1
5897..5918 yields 24.3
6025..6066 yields 25.8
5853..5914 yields 26.2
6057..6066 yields 24.4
